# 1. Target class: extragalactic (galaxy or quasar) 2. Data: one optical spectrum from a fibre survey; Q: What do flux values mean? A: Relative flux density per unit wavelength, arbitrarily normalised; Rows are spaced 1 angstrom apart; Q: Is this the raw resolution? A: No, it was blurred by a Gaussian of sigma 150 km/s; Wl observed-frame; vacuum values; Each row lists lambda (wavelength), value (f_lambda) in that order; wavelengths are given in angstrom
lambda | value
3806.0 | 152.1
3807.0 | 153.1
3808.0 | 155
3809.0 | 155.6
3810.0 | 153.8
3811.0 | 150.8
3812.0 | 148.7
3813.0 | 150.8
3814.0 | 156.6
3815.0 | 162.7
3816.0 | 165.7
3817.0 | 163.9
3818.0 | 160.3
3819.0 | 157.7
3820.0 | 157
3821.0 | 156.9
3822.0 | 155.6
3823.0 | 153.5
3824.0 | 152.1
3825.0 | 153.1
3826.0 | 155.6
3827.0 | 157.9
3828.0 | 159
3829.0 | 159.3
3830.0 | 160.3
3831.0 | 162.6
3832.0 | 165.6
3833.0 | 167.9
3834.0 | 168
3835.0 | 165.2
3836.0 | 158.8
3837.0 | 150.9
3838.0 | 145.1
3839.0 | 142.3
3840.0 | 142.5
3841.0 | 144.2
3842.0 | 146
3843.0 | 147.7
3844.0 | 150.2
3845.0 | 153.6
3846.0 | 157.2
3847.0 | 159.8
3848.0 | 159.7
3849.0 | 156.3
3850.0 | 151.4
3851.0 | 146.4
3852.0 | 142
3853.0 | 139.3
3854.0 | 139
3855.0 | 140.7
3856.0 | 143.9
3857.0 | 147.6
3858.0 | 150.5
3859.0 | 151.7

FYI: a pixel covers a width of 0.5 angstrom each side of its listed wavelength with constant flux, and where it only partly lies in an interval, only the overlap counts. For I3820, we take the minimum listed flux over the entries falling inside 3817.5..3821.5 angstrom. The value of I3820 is 156.9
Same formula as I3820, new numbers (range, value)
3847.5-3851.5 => 146.4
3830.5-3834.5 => 162.6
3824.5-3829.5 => 153.1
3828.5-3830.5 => 159.3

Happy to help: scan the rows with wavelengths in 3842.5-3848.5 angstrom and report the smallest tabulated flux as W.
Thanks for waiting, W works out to 147.7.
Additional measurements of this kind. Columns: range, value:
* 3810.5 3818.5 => 148.7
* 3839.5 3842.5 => 142.5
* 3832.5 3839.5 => 142.3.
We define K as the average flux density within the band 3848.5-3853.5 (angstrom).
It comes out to 147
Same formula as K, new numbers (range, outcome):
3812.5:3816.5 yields 159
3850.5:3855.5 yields 141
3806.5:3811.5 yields 154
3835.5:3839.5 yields 149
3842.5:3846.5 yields 152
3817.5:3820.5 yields 158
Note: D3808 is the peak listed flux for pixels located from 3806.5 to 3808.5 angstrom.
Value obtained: 155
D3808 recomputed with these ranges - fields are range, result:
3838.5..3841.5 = 144.2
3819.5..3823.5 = 157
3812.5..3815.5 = 162.7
